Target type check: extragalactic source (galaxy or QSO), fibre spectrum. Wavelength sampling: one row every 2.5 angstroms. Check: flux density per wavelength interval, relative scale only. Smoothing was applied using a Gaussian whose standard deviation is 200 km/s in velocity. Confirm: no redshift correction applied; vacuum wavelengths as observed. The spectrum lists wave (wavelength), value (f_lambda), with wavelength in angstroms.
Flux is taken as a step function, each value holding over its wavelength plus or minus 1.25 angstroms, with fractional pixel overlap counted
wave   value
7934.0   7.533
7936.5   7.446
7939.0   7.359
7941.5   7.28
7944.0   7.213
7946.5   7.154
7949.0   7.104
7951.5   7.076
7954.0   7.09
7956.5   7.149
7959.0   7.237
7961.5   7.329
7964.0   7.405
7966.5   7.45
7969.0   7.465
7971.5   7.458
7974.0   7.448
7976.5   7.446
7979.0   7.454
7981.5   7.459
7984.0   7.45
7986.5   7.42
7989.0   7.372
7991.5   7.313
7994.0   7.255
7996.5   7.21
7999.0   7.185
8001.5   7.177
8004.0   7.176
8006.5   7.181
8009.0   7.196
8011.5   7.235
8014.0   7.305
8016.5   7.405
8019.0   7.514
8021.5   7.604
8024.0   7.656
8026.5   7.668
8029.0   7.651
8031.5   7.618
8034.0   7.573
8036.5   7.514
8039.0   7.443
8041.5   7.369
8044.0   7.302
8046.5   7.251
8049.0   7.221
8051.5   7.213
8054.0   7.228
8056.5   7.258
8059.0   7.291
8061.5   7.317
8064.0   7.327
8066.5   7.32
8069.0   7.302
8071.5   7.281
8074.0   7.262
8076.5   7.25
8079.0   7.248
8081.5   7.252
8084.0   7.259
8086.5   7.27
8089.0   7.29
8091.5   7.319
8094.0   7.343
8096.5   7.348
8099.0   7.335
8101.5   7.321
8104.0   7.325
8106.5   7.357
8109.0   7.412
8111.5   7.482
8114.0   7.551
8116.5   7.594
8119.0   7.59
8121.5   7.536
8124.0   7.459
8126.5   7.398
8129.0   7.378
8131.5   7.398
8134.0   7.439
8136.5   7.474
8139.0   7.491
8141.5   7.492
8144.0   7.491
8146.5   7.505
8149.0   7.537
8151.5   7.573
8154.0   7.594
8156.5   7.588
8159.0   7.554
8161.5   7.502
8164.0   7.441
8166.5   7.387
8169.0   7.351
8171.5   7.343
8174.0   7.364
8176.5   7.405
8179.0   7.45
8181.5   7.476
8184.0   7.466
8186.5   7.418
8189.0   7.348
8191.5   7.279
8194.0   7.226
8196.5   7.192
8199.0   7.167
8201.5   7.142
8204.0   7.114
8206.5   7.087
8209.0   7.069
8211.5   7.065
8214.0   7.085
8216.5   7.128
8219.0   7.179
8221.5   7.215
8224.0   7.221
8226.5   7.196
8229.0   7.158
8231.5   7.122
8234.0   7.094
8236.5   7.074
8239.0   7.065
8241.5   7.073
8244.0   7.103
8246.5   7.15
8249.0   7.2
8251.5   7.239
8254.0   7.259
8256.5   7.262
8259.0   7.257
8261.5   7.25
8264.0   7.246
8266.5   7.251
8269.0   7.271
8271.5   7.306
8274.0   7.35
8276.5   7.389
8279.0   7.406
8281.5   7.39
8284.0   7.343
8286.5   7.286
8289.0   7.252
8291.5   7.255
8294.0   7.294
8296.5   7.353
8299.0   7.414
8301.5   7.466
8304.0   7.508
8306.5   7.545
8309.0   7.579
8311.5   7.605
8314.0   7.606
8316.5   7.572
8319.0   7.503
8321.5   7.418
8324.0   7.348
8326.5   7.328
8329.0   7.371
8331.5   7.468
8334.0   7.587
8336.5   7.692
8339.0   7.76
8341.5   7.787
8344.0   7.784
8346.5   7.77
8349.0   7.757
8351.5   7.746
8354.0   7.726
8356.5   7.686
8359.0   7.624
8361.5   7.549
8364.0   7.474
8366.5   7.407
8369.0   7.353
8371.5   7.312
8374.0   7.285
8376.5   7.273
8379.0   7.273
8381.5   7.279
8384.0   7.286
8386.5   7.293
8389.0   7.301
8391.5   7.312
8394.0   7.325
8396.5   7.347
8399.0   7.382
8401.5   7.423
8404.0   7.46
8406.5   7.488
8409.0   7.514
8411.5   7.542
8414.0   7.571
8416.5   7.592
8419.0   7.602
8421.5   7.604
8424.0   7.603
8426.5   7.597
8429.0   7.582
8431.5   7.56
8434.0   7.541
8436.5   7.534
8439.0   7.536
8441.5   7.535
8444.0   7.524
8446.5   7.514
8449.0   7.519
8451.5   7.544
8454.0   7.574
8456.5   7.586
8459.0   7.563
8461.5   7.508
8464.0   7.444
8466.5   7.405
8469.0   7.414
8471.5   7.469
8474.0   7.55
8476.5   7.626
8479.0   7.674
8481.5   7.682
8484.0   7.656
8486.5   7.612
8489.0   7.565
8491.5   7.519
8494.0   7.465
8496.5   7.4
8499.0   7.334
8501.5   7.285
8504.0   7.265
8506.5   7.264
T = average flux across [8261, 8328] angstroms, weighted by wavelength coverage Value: 7.39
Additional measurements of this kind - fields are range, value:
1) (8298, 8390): 7.51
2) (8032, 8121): 7.35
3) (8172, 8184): 7.42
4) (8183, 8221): 7.2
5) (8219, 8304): 7.25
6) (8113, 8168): 7.5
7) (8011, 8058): 7.42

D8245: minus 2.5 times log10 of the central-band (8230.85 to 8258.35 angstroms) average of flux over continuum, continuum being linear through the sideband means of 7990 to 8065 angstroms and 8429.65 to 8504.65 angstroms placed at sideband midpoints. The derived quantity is 0.04 mag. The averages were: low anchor 7.36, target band 7.15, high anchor 7.52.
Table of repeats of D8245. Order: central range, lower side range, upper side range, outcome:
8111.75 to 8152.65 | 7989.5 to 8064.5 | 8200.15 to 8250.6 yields -0.038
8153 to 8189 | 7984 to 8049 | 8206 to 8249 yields -0.038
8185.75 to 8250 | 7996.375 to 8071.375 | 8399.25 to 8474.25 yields 0.041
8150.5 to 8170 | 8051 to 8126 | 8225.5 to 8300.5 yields -0.029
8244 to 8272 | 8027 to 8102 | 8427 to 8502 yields 0.028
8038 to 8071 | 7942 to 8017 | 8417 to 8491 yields 0.006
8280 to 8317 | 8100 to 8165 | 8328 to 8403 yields 0.008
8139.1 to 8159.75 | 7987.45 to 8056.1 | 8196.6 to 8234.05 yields -0.048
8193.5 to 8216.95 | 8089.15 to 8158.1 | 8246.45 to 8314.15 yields 0.041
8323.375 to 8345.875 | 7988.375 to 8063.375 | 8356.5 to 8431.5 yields -0.022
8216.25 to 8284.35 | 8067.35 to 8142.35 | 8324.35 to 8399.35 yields 0.032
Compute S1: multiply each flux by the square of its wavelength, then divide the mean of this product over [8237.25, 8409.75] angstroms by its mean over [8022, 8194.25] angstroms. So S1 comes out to 1.05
